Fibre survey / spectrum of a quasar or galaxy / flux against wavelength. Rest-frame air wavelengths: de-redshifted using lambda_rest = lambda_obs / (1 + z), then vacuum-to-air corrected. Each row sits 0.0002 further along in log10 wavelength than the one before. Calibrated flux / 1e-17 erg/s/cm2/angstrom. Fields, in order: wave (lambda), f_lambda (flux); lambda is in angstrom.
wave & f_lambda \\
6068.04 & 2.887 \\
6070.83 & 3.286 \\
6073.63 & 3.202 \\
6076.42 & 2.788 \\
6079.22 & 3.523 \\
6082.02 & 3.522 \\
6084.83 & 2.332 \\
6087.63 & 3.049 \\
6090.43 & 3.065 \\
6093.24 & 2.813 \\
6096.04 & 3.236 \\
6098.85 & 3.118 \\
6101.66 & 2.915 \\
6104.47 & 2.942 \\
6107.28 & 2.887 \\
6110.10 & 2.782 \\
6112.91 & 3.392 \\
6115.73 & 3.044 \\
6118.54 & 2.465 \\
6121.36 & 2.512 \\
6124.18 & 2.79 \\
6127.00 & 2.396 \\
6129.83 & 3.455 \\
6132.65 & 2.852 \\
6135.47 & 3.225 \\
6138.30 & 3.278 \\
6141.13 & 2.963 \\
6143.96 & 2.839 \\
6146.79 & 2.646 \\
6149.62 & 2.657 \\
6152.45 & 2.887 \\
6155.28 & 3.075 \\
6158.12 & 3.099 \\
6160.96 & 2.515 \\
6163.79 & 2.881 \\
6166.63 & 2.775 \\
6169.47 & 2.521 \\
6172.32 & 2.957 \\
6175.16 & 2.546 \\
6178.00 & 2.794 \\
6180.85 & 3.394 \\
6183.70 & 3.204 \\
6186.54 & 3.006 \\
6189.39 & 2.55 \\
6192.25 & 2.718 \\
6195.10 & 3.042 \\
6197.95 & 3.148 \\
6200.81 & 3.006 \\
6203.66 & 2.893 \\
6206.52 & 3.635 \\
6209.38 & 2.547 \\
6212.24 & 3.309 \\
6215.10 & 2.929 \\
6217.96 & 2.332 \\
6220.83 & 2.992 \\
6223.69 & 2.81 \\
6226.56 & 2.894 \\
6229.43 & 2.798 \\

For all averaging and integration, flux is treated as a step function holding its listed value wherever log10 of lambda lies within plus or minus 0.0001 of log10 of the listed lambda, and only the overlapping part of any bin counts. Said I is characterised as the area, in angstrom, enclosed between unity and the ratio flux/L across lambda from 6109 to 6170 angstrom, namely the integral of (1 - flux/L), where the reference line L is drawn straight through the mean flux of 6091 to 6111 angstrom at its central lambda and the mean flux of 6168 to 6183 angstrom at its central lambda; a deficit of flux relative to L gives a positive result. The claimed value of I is 0.8 angstrom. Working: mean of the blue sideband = 2.96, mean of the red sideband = 2.86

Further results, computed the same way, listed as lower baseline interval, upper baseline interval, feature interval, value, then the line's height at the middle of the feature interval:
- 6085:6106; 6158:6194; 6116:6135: 0.90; 2.93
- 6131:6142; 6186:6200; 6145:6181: 2.29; 3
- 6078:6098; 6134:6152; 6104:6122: 0.83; 3.01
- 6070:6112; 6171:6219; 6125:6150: 0.52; 2.99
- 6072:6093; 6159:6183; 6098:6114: -0.01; 2.99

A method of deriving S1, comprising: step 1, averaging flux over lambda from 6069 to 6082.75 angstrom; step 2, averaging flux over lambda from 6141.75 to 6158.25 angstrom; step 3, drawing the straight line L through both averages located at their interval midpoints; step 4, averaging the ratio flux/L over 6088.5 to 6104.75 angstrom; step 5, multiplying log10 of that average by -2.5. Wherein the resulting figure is 0.04 mag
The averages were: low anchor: 3.24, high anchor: 2.85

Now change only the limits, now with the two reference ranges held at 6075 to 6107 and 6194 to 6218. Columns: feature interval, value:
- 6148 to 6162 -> 0.06 mag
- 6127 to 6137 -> -0.02 mag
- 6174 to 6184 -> 0.02 mag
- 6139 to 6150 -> 0.08 mag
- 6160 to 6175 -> 0.11 mag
